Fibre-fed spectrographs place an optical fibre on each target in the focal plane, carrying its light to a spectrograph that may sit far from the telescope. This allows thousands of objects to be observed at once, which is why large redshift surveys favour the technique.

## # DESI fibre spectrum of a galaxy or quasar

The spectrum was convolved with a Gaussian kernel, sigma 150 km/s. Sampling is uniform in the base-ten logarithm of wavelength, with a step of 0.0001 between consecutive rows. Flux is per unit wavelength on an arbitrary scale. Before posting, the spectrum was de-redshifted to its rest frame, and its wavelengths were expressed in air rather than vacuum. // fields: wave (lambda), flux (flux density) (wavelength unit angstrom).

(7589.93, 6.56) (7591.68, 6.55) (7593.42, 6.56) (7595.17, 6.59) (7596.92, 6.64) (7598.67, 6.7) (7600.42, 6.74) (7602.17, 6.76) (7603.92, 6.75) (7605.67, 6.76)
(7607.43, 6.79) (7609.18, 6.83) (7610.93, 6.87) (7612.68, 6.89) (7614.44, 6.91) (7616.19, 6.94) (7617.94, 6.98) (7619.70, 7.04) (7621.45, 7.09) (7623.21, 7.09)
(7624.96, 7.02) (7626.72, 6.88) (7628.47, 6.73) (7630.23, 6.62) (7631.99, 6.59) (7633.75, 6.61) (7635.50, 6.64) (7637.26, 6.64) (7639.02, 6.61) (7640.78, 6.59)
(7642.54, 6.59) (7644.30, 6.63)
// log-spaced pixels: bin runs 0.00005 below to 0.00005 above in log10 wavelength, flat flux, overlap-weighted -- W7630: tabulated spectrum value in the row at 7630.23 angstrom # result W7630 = 6.62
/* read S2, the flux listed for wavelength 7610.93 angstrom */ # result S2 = 6.87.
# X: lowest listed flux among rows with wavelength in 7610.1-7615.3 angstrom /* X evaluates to 6.87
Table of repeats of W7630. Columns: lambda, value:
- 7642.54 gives 6.59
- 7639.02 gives 6.61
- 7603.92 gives 6.75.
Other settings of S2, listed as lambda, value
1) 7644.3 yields 6.63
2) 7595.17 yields 6.59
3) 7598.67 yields 6.7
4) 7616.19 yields 6.94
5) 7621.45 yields 7.09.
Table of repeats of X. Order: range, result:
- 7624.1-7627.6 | 6.88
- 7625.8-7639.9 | 6.59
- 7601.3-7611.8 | 6.75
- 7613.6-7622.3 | 6.91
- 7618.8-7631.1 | 6.62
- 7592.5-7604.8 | 6.56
